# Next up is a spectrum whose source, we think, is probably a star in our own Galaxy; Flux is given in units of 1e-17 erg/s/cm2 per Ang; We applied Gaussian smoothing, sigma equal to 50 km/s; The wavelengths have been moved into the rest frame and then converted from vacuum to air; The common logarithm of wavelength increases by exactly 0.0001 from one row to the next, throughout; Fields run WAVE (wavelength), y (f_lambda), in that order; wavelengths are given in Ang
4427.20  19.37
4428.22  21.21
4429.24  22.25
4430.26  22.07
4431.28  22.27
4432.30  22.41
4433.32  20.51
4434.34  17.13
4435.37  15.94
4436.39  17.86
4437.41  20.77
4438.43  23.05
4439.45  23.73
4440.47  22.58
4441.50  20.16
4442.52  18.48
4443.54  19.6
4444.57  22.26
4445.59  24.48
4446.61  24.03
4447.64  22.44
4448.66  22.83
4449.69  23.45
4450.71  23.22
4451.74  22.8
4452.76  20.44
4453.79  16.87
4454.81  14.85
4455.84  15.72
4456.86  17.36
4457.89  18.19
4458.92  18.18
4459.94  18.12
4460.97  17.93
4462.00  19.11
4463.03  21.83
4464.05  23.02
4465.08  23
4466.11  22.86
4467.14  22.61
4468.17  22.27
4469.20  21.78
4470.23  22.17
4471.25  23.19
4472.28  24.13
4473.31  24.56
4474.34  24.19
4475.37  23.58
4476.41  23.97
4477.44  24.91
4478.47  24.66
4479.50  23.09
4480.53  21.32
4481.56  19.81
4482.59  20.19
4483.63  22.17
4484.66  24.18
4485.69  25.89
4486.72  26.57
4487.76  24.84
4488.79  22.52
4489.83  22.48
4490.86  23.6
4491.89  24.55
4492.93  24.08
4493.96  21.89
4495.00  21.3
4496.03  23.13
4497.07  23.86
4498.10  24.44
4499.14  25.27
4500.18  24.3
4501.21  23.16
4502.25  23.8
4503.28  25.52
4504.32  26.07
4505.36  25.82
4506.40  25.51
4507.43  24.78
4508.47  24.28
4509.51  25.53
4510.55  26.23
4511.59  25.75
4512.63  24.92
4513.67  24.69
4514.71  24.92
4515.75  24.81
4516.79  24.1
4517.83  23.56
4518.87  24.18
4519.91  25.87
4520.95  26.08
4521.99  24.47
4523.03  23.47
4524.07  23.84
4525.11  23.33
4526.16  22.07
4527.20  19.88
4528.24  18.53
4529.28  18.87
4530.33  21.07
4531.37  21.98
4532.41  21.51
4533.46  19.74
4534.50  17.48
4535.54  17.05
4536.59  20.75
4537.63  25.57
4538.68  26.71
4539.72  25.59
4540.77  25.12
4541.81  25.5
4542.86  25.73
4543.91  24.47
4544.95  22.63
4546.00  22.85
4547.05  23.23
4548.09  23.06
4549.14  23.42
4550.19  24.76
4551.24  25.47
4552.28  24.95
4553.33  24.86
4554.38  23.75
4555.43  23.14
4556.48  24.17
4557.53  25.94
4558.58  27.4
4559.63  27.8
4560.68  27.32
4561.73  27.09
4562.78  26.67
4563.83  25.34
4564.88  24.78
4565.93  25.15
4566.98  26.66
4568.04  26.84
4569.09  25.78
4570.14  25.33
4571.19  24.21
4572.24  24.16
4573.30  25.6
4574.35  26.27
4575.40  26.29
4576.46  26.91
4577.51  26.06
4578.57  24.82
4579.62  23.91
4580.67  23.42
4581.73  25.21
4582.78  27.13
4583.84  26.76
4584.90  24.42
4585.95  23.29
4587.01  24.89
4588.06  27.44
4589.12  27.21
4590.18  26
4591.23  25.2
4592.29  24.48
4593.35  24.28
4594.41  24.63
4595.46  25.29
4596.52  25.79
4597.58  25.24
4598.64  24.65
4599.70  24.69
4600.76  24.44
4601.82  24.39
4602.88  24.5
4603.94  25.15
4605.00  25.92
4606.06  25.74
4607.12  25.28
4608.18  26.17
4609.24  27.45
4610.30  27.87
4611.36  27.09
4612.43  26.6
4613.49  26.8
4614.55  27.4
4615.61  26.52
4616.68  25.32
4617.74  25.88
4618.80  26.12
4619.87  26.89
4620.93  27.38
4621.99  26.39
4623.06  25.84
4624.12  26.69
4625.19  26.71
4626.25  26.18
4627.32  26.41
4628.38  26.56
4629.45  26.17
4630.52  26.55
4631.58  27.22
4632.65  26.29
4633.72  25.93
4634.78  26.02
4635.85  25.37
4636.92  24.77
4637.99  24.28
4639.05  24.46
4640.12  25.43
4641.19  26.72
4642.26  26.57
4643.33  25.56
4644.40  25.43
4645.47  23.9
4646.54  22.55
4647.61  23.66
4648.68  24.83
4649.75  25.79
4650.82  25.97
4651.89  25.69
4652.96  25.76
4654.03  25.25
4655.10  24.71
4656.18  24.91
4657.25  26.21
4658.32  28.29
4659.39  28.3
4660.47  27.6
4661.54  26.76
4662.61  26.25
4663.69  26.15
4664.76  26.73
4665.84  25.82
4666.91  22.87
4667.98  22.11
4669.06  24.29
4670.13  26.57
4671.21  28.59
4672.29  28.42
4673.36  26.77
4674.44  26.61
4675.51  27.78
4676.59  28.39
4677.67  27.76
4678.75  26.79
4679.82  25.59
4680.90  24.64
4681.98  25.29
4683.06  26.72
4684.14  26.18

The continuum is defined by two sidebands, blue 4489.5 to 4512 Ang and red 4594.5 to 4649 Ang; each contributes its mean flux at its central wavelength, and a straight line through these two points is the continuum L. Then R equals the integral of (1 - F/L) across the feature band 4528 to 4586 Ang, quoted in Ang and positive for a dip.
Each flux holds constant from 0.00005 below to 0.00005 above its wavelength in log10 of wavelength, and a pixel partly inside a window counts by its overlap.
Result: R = 1.51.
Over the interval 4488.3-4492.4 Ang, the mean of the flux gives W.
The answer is 23.3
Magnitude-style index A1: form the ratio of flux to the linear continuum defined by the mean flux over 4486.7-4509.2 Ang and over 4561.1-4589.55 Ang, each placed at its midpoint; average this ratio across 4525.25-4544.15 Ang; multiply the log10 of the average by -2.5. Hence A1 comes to 0.13 mag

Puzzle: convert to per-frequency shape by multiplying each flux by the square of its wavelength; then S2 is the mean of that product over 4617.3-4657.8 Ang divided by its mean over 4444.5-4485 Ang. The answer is 1.3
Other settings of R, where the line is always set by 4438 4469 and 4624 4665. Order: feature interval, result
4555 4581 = -2.0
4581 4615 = -1.4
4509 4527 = -1.6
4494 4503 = -0.6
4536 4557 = -0.9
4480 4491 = -0.7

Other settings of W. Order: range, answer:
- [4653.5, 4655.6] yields 25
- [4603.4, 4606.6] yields 25.6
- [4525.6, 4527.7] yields 21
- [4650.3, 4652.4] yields 25.8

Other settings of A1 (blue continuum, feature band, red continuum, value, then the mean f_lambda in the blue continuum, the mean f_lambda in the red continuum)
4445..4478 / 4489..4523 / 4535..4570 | -0.06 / 21.5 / 24.8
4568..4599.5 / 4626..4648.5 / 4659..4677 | 0.02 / 25.4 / 26.4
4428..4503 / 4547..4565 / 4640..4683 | -0.06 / 22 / 25.9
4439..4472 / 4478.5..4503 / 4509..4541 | -0.06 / 20.9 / 23.1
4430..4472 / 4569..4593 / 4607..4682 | -0.05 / 20.8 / 26.1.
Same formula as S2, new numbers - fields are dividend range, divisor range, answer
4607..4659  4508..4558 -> 1.15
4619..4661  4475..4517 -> 1.15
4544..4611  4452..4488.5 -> 1.22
